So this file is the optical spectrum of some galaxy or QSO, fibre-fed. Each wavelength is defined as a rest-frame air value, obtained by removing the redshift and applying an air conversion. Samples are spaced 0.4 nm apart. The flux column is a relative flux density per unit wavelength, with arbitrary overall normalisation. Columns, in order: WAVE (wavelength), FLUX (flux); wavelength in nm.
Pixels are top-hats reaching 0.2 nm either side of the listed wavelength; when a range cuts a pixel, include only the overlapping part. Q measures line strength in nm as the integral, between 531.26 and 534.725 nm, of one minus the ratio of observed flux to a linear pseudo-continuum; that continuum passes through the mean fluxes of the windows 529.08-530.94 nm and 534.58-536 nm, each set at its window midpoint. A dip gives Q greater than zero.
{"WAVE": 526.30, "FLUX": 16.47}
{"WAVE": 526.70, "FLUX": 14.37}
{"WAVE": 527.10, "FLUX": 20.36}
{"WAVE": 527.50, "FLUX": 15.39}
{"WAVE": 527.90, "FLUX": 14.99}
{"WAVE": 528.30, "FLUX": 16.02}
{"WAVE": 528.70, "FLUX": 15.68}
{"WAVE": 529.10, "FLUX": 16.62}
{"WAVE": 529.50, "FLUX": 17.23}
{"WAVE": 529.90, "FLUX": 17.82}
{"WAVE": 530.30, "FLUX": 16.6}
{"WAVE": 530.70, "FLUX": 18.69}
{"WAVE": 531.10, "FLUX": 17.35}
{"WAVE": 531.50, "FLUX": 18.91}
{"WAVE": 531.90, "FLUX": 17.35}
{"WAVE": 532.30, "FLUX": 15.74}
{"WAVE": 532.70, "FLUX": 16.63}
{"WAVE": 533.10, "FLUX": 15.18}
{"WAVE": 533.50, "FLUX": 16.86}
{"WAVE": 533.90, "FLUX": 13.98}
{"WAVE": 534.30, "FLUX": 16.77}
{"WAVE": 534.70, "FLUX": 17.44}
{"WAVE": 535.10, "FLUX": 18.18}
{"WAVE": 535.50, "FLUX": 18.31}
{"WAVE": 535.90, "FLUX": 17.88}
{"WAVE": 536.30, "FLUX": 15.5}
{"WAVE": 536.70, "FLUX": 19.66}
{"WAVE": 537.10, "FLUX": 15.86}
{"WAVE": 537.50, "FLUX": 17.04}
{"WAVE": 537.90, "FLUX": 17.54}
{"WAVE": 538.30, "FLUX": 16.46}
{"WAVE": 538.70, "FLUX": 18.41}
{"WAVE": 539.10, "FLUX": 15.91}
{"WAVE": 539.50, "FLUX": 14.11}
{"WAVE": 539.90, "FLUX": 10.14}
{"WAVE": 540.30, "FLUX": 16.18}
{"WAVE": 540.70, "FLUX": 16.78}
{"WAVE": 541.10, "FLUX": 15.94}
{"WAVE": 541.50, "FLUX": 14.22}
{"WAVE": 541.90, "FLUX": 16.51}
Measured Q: 0.24 nm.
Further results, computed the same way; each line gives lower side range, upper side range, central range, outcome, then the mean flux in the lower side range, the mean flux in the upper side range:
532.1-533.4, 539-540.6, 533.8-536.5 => -0.29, 15.9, 14.1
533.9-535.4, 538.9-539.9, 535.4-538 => -0.27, 17.1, 14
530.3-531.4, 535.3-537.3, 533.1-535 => 0.15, 17.8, 17.4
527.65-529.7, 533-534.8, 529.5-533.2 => -0.26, 16.1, 16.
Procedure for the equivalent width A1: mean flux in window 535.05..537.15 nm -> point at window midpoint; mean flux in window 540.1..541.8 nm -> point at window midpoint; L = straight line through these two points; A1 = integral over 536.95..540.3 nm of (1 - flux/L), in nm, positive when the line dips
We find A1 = 0.20 nm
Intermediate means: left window 17.6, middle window 15.7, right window 15.8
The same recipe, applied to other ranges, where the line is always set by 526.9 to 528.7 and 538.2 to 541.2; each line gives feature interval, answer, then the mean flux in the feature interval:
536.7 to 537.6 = -0.08 nm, 17.1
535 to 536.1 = -0.16 nm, 18.1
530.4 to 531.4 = -0.10 nm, 18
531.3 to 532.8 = -0.09 nm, 17.2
